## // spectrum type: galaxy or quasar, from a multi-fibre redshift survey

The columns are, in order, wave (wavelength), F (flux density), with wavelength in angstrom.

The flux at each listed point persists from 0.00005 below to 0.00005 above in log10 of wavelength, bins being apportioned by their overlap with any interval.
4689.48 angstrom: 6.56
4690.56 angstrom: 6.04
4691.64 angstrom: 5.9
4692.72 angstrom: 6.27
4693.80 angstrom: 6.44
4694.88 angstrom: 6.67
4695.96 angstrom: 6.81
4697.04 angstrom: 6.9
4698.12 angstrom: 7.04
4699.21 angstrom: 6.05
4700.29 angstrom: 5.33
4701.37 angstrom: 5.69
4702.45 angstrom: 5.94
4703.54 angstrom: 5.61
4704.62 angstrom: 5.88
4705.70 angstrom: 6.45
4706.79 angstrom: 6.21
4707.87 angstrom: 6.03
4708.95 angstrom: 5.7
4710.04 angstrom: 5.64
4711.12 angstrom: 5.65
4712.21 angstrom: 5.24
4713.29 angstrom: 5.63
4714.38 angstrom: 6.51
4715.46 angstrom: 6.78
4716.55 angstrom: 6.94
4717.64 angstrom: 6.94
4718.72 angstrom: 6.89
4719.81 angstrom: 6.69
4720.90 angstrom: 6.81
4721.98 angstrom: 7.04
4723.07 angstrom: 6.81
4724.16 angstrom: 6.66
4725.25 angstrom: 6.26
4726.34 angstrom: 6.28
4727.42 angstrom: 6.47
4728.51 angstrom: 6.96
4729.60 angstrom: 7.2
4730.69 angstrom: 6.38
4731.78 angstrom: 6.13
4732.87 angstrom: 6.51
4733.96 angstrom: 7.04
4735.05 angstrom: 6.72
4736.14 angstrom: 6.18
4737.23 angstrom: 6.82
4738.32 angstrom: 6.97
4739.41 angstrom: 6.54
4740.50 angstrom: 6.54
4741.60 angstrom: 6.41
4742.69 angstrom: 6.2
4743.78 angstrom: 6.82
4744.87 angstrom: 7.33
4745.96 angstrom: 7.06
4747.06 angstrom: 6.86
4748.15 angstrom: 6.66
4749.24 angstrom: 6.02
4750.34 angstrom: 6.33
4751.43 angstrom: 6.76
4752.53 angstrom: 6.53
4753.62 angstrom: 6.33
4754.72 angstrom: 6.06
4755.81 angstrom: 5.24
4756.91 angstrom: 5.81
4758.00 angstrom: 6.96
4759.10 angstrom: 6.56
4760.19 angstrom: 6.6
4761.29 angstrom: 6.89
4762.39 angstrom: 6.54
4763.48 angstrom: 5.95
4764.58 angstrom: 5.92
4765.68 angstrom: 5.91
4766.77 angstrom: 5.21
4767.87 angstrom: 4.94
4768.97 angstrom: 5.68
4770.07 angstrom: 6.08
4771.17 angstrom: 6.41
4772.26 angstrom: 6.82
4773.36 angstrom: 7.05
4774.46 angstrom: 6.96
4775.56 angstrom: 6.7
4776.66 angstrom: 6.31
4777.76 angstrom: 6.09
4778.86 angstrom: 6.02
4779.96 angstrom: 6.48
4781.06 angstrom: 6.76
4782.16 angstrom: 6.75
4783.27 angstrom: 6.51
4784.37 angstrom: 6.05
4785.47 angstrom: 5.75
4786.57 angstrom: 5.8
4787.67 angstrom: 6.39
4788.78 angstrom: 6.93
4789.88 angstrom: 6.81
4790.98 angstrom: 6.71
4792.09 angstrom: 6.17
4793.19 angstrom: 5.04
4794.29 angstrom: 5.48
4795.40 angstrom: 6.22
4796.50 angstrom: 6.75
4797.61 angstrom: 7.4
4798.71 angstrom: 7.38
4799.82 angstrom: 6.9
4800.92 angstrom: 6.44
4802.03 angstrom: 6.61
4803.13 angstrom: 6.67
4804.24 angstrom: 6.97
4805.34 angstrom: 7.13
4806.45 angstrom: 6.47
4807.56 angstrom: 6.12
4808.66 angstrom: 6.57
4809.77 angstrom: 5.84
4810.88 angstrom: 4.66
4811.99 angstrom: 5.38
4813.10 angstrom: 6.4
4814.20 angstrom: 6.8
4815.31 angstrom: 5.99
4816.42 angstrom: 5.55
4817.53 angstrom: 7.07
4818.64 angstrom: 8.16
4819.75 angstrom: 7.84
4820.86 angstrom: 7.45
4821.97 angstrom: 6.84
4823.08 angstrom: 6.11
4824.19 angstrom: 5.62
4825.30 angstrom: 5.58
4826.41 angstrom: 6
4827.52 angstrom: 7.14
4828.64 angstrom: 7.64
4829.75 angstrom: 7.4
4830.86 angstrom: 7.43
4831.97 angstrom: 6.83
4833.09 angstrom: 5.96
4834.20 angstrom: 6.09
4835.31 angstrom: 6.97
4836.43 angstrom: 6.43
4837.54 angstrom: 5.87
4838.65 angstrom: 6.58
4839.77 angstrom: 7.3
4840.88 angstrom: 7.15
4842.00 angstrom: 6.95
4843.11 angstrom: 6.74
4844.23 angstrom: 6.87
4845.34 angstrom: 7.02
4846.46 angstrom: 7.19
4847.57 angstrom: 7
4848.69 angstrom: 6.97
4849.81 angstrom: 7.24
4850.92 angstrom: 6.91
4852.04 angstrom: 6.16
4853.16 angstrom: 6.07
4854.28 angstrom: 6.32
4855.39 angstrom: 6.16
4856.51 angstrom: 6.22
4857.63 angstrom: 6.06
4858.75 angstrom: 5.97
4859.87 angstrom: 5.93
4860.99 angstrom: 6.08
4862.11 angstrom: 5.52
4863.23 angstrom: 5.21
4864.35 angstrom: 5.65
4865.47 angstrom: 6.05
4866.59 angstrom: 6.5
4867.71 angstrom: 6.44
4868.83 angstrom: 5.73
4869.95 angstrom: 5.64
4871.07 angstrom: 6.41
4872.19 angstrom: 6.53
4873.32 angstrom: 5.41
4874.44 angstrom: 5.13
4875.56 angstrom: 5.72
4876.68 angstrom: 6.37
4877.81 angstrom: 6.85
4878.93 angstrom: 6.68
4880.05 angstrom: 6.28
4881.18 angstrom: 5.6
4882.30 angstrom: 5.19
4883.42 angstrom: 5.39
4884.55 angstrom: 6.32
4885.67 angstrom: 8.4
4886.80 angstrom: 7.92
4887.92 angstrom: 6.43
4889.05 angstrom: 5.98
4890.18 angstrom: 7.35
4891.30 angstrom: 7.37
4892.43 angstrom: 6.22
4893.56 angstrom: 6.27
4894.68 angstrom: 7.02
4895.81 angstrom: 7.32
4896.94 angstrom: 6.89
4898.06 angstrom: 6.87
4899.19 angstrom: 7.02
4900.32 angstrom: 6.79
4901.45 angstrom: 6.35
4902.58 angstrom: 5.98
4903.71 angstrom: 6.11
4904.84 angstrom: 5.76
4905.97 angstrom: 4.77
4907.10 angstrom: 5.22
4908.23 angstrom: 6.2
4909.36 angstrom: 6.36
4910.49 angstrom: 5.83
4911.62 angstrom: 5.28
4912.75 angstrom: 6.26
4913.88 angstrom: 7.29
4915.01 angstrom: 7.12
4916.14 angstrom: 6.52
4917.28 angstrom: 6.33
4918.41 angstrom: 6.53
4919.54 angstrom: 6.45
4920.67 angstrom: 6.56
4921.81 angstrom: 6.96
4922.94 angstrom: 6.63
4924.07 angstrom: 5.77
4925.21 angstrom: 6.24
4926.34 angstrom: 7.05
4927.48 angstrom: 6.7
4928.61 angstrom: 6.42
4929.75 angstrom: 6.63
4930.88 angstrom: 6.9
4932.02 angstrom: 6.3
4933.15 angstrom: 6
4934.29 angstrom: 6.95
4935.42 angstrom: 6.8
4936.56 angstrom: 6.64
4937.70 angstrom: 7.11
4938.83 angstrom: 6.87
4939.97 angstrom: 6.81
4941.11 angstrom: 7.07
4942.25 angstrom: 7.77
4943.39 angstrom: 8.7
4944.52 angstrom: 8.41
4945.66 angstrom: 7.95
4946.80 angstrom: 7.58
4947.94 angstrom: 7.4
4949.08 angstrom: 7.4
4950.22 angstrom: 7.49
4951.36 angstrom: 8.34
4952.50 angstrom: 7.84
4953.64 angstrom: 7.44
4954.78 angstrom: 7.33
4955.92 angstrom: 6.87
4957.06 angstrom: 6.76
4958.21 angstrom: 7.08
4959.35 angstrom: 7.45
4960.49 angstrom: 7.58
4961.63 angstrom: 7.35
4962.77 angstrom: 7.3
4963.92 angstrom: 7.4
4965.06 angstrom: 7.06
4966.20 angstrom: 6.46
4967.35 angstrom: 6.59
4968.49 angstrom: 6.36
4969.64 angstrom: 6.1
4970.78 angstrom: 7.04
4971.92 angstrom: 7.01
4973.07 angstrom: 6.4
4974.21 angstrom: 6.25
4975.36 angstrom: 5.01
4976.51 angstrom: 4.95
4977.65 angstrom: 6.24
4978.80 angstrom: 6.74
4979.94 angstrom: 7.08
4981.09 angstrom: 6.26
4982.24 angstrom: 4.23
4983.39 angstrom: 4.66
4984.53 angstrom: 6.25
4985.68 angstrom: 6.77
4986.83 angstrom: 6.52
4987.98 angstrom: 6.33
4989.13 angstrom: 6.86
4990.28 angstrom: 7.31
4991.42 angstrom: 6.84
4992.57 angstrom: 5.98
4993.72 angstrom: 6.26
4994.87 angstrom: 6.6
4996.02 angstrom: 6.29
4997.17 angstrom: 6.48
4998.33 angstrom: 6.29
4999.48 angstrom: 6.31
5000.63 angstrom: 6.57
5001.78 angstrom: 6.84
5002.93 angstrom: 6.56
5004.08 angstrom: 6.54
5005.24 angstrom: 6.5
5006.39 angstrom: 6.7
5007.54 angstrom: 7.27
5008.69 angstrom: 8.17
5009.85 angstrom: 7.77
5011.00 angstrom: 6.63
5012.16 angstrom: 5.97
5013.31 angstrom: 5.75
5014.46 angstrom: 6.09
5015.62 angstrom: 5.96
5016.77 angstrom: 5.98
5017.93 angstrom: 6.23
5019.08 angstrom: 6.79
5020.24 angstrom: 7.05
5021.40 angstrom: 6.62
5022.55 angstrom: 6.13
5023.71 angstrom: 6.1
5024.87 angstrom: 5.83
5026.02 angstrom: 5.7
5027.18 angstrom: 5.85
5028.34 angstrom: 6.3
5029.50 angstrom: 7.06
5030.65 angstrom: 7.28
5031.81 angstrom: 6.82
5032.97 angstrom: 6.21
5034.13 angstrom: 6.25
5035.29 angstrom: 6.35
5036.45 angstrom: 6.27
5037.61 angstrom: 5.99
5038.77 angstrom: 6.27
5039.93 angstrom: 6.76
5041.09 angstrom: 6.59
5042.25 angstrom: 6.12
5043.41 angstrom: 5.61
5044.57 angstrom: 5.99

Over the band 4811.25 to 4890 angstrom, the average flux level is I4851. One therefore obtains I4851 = 6.44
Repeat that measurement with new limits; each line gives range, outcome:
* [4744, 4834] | 6.44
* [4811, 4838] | 6.58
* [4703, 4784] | 6.4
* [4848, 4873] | 6.17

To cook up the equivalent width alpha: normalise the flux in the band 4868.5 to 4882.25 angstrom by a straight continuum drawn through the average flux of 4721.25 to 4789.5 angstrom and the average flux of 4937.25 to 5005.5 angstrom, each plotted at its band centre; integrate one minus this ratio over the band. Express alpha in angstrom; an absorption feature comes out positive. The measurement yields 1.31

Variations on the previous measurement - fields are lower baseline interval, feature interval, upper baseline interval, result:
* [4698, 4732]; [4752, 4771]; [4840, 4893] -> 0.7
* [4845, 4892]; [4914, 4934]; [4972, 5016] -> -0.7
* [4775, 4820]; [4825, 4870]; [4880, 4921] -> -0.3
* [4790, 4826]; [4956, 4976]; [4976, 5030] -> -1.2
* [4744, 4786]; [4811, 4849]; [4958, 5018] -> -1.8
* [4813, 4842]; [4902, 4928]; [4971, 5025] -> 1.1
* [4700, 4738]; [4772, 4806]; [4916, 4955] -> 0.3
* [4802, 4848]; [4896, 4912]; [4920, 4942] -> 1.2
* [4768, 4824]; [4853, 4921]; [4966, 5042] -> 1.7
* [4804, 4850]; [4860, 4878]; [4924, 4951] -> 2.3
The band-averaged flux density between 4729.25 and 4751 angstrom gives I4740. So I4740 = 6.63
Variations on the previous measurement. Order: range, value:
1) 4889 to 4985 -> 6.69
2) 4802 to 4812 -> 6.27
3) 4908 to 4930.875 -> 6.47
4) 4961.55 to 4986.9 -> 6.33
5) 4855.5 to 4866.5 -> 5.89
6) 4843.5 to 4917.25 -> 6.33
